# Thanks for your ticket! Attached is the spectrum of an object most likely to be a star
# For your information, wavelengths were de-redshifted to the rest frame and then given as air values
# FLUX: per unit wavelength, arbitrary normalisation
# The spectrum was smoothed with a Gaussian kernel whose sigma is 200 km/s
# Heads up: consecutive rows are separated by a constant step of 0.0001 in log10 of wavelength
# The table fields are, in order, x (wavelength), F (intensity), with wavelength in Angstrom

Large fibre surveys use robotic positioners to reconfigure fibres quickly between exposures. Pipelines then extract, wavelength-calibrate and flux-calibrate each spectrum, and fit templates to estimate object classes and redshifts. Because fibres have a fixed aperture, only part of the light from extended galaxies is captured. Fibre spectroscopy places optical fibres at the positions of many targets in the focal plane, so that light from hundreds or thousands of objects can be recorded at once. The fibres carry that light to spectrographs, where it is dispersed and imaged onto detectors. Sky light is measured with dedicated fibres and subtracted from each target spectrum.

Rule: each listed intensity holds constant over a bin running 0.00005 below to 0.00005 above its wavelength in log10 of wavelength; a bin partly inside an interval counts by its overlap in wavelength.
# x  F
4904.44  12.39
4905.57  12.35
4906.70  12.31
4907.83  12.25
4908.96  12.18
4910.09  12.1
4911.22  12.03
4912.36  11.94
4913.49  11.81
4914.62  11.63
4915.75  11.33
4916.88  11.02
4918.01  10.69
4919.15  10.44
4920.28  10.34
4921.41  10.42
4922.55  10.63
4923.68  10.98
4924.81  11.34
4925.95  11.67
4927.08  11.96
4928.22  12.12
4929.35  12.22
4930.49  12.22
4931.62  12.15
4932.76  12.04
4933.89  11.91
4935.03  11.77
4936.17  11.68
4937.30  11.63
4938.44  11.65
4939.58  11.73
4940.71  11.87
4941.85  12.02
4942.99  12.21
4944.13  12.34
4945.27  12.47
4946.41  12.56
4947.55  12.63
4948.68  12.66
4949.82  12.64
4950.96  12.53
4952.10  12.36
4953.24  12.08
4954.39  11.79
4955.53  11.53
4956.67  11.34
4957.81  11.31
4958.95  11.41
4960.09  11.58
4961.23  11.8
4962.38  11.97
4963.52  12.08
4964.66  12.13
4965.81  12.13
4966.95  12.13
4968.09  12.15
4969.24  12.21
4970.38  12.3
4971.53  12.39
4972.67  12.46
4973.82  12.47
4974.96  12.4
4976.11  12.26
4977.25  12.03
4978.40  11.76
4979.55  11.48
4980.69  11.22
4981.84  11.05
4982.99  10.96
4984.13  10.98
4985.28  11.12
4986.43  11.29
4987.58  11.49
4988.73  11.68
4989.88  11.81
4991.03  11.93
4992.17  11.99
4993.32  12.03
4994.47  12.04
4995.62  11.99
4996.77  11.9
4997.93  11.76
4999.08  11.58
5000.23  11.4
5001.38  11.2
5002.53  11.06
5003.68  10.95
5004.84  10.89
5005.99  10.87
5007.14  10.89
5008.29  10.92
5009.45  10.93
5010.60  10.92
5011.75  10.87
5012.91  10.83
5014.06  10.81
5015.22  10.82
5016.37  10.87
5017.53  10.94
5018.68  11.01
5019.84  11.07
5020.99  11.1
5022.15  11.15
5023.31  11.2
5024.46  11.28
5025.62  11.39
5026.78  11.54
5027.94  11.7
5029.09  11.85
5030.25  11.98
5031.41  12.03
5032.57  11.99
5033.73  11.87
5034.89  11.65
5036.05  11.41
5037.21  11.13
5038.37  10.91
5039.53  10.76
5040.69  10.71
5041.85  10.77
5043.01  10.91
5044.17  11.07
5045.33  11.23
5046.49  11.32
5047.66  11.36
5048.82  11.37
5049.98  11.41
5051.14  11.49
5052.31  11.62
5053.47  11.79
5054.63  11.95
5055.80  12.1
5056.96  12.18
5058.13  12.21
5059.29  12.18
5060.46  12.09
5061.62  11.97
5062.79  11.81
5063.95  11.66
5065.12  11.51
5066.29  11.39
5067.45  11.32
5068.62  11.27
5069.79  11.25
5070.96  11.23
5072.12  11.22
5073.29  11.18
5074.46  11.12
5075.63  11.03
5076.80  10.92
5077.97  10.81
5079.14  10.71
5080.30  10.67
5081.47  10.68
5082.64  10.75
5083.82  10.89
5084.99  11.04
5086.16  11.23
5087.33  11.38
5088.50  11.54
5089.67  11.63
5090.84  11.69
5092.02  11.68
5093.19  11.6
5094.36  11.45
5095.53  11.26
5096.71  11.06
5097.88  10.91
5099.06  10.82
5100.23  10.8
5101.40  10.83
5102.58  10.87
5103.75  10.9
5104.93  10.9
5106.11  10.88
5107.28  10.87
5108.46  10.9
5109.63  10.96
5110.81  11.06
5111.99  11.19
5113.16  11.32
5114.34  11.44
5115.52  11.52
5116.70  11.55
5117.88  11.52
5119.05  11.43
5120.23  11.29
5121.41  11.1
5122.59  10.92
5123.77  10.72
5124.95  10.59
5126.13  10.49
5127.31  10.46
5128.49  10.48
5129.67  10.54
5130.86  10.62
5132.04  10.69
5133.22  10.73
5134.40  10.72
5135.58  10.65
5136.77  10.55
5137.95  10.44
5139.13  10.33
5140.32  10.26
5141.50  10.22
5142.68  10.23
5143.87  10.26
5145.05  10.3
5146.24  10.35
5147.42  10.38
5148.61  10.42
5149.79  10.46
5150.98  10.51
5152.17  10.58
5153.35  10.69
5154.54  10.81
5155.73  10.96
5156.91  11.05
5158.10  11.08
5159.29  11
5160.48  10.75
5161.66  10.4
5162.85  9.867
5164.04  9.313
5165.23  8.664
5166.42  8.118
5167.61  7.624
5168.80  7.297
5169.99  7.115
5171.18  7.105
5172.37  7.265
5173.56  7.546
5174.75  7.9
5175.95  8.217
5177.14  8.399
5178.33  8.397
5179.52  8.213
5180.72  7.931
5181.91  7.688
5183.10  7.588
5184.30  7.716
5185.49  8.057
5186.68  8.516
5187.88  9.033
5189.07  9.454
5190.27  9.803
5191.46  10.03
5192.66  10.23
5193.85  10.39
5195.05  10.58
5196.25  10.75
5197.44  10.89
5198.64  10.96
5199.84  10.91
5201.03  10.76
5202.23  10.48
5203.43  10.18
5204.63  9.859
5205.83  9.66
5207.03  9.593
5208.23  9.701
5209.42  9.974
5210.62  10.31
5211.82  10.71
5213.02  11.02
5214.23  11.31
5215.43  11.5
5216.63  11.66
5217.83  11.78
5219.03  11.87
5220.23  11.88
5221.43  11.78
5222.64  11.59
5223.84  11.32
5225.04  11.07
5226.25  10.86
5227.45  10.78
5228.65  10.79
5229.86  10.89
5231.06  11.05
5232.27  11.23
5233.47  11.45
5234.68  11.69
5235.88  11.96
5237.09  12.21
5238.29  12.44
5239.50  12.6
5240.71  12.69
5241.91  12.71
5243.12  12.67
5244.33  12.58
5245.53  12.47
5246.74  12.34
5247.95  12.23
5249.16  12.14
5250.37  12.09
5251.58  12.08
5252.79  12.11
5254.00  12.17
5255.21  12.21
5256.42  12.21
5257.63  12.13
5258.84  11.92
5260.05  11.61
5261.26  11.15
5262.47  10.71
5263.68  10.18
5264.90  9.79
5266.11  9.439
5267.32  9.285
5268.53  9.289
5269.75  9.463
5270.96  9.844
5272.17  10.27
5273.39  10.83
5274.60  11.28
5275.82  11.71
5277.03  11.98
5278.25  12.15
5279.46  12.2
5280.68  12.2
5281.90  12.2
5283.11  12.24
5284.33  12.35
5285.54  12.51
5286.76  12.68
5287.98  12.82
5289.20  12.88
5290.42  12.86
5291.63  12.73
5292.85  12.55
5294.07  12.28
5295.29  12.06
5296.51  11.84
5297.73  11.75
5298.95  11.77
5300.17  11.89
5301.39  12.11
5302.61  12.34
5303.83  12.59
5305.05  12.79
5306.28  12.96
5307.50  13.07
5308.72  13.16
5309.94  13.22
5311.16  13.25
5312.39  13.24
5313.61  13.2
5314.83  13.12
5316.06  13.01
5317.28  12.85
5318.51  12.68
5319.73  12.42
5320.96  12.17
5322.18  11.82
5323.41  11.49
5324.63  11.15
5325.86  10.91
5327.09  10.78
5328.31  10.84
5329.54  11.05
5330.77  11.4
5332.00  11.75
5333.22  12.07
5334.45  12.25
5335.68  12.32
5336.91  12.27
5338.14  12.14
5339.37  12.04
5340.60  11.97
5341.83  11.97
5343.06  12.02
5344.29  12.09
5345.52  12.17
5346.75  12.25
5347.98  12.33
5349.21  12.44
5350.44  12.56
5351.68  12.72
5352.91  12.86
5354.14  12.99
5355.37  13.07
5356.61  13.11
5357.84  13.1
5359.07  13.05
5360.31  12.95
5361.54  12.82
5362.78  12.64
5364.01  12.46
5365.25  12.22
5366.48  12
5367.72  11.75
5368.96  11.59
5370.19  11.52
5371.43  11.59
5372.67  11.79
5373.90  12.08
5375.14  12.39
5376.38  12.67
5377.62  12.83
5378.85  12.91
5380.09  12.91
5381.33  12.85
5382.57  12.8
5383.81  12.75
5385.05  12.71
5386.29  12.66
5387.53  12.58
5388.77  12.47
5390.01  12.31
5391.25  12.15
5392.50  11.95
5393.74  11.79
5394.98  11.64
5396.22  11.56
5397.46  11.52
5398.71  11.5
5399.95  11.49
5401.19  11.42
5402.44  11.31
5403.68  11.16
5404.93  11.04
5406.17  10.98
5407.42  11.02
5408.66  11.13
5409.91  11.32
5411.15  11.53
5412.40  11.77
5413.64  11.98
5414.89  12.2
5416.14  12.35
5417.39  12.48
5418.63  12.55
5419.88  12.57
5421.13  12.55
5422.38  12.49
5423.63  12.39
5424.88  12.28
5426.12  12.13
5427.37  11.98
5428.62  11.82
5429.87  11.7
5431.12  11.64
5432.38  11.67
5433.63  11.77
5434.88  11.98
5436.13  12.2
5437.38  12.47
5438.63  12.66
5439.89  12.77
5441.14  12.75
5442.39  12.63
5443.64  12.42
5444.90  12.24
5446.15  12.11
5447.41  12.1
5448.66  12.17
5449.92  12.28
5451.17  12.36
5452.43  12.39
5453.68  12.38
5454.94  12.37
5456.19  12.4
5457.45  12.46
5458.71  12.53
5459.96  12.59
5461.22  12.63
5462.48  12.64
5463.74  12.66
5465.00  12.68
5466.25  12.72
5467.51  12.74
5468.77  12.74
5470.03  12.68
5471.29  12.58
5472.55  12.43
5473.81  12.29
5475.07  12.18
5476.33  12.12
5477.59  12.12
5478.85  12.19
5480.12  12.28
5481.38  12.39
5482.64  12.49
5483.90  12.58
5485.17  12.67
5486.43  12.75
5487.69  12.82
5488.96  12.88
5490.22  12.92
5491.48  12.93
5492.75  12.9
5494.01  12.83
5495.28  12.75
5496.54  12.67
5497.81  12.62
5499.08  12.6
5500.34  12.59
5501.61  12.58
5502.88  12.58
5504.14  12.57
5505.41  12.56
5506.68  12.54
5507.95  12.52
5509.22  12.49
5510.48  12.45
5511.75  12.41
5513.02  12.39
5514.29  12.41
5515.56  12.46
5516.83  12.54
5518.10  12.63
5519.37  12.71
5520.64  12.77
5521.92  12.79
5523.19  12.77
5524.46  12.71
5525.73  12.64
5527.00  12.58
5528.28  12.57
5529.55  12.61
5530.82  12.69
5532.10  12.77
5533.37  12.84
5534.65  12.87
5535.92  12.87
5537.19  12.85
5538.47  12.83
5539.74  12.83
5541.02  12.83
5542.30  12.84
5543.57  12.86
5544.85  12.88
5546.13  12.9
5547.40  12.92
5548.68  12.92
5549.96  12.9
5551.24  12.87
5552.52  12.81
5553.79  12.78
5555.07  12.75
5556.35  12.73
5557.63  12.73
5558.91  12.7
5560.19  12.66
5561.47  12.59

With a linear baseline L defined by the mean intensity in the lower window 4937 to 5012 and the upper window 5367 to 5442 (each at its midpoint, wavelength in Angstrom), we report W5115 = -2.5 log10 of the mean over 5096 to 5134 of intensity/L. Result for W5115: 0.09 mag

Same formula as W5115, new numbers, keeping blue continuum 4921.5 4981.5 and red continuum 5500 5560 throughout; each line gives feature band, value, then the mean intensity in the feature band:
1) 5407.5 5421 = 0.05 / 12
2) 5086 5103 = 0.08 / 11.3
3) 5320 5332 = 0.10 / 11.3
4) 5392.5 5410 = 0.11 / 11.4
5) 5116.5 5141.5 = 0.14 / 10.7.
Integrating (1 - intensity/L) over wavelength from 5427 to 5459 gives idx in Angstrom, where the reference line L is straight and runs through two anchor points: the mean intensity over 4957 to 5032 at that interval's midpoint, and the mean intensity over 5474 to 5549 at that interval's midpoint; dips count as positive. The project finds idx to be 0.7 Angstrom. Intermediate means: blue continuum 11.5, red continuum 12.6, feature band 12.2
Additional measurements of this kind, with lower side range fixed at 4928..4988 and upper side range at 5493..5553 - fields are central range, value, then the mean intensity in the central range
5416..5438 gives 0.7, 12.2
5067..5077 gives 0.8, 11.2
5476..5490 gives 0.2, 12.5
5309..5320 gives -0.5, 13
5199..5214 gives 2.4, 10.3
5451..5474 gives 0.1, 12.5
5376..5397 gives 0.1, 12.4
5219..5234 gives 1.3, 11.3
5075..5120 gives 3.7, 11.1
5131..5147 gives 2.3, 10.4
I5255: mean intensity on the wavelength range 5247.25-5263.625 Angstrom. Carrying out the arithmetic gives 11.8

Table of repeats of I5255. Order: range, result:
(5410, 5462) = 12.3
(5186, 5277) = 11.1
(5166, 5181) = 7.77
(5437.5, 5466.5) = 12.5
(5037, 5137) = 11.2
